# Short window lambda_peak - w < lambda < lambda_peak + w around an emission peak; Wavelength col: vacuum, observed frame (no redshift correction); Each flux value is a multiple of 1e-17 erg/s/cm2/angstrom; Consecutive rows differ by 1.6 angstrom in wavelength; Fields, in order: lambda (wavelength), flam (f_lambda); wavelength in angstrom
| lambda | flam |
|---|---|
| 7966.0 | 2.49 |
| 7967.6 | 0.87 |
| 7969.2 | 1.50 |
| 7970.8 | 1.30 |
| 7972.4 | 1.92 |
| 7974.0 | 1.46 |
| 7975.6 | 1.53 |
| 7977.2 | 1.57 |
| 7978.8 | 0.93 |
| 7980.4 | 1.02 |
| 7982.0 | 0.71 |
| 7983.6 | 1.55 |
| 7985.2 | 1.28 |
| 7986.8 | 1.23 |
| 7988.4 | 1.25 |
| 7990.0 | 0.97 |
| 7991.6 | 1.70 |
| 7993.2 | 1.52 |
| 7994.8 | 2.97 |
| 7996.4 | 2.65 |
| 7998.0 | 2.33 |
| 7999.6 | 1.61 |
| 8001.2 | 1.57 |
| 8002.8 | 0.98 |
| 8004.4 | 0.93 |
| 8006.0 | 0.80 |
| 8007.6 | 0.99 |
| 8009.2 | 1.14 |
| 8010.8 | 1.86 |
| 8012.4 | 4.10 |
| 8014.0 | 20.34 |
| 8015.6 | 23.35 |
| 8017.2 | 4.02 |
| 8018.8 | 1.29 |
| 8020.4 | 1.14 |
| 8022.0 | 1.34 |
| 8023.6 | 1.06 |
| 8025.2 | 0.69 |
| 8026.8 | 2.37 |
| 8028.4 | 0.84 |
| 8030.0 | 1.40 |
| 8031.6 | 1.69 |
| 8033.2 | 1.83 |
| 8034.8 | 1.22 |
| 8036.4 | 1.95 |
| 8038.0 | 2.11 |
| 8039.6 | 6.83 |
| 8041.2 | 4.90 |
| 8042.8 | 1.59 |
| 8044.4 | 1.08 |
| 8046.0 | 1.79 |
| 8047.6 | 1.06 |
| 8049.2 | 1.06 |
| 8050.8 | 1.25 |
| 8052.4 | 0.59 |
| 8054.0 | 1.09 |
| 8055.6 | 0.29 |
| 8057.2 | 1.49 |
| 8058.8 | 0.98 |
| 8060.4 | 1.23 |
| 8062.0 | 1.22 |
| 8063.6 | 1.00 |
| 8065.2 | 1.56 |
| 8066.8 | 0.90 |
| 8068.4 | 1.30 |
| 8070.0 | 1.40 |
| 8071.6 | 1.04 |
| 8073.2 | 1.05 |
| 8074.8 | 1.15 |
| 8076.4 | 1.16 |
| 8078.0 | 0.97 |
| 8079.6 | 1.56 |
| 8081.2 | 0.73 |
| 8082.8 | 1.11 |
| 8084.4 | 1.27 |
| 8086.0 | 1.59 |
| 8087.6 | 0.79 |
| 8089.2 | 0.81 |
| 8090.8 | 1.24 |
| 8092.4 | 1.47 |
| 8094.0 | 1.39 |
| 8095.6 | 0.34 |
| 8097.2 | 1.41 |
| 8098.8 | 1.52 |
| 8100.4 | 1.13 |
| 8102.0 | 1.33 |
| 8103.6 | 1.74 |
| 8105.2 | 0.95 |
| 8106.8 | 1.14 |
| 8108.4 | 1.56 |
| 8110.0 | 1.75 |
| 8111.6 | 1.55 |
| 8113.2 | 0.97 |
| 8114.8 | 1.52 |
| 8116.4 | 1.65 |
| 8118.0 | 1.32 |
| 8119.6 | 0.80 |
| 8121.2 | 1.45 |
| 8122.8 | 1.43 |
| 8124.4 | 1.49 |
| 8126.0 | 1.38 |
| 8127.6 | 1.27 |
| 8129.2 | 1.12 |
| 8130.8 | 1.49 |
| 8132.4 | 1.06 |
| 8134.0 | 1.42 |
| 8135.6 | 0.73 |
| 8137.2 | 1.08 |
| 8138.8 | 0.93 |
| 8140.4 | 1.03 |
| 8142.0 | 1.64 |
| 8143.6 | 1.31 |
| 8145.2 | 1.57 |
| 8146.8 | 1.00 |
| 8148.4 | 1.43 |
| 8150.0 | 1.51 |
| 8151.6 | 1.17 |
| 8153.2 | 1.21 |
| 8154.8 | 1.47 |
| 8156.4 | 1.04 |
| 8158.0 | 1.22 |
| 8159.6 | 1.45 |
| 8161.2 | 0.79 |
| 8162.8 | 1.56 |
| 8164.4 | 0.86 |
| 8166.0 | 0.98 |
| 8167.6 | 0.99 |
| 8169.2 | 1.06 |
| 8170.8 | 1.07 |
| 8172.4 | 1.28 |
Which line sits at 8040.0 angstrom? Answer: [N II]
